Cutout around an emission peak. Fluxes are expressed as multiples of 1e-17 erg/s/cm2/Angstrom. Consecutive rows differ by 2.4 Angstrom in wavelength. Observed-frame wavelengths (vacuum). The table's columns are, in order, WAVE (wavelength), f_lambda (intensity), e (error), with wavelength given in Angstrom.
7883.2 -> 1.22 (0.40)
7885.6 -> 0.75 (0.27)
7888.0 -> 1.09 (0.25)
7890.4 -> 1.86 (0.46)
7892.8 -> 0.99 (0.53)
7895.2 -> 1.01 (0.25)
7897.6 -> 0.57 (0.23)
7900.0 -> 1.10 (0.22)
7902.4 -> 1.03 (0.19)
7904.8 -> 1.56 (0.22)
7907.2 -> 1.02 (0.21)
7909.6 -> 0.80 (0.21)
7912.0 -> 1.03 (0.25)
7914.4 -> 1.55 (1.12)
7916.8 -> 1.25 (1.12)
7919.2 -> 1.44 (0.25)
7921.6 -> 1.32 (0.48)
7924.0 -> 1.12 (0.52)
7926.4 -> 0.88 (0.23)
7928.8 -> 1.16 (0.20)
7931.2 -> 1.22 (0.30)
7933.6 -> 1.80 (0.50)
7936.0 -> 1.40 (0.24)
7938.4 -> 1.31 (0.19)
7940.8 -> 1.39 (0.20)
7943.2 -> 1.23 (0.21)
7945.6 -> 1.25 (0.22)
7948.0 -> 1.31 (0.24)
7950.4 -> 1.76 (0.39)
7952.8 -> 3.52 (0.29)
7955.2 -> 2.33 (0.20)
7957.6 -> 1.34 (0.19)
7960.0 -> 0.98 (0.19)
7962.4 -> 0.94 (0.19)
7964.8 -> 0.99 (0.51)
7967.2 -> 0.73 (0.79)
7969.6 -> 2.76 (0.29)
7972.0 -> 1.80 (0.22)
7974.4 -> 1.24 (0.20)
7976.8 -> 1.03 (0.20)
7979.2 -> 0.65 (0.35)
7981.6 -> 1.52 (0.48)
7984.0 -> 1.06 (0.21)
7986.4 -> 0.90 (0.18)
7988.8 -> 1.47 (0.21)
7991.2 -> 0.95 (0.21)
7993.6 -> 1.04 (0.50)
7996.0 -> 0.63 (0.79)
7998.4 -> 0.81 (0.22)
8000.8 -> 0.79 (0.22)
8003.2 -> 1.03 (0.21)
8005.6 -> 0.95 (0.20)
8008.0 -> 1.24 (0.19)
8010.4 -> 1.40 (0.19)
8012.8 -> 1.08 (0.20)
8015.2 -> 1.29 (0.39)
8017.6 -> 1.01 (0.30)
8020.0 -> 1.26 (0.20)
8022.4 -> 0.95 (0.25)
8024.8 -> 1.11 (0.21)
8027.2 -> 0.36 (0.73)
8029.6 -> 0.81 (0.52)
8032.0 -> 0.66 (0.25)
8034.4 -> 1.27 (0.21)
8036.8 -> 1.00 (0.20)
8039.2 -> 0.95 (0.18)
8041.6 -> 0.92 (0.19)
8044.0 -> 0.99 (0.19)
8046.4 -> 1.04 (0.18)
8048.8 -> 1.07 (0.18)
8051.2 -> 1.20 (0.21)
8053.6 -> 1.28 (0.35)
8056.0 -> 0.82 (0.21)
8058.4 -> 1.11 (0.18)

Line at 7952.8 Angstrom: [S II]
